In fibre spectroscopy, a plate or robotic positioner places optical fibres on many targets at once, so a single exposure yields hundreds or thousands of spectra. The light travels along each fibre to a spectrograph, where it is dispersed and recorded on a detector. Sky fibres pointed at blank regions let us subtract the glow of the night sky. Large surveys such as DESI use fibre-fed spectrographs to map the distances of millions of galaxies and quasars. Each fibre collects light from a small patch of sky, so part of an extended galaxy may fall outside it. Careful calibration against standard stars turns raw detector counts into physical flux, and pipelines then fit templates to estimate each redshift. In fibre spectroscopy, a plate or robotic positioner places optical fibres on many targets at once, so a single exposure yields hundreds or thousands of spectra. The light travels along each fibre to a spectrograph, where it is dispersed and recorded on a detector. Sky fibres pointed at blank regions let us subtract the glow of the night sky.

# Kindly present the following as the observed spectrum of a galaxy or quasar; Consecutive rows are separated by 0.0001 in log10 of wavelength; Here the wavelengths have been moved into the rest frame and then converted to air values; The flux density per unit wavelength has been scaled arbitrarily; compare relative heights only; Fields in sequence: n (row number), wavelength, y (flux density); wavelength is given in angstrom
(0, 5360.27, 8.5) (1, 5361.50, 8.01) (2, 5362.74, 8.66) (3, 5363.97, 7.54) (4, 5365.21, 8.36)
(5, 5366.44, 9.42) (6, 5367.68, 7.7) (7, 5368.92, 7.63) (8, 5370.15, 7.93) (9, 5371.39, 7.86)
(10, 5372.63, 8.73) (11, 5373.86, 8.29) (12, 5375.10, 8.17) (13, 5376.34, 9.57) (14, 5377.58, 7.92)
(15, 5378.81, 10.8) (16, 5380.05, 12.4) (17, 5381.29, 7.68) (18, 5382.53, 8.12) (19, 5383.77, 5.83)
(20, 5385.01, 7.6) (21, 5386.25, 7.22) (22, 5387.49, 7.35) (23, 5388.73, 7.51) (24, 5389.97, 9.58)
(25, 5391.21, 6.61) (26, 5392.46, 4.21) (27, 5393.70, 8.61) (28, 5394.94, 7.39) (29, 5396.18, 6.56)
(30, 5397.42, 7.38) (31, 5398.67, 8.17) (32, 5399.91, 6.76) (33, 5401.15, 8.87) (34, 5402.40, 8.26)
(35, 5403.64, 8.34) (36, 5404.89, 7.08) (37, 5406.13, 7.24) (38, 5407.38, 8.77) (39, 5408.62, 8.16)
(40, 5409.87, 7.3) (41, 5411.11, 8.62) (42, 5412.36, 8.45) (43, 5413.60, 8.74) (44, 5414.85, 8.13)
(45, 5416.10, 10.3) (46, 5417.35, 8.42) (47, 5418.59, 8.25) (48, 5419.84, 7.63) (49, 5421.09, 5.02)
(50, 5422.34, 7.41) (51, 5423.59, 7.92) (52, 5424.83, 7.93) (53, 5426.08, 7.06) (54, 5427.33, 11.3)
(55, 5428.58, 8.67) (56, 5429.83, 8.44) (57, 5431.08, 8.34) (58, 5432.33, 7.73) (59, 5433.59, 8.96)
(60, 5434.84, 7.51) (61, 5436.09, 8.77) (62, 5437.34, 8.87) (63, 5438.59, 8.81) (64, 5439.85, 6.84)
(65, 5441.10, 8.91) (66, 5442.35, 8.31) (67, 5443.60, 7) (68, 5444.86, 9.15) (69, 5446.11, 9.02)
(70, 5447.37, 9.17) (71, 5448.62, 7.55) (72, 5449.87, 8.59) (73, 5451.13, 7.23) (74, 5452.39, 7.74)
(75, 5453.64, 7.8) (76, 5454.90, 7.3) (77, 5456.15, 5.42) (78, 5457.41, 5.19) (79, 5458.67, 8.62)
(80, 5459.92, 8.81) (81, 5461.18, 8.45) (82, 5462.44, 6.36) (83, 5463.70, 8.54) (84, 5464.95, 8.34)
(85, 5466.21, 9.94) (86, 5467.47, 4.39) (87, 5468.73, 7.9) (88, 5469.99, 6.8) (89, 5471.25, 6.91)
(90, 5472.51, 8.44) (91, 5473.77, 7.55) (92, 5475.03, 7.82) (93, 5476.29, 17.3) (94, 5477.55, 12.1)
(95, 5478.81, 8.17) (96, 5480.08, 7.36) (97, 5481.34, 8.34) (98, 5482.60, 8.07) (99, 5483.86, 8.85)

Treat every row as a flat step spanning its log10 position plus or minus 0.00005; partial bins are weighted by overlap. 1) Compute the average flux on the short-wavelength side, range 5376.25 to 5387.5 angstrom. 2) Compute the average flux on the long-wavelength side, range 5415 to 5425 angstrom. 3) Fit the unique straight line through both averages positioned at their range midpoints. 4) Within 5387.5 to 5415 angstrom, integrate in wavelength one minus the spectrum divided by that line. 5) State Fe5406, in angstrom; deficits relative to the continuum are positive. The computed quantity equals 1.4 angstrom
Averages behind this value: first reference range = 8.46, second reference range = 7.87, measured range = 7.75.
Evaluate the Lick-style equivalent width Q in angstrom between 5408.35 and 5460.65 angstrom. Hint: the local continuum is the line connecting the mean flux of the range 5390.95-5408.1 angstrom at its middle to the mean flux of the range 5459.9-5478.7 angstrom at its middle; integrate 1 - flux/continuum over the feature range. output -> -0.3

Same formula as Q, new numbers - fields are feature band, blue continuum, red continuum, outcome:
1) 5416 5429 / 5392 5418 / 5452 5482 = -0.15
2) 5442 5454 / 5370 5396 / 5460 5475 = -0.65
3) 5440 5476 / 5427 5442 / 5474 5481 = 6.20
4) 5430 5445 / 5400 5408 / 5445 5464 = -0.79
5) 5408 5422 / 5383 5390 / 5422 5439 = -0.07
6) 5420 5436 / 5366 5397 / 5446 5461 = -0.50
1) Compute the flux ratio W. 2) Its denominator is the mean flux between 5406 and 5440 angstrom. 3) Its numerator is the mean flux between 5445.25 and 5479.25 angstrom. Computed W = 1.0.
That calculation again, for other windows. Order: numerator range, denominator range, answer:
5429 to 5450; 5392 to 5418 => 1.05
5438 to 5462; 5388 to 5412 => 1.03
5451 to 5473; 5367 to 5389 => 0.90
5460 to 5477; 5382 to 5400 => 1.16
